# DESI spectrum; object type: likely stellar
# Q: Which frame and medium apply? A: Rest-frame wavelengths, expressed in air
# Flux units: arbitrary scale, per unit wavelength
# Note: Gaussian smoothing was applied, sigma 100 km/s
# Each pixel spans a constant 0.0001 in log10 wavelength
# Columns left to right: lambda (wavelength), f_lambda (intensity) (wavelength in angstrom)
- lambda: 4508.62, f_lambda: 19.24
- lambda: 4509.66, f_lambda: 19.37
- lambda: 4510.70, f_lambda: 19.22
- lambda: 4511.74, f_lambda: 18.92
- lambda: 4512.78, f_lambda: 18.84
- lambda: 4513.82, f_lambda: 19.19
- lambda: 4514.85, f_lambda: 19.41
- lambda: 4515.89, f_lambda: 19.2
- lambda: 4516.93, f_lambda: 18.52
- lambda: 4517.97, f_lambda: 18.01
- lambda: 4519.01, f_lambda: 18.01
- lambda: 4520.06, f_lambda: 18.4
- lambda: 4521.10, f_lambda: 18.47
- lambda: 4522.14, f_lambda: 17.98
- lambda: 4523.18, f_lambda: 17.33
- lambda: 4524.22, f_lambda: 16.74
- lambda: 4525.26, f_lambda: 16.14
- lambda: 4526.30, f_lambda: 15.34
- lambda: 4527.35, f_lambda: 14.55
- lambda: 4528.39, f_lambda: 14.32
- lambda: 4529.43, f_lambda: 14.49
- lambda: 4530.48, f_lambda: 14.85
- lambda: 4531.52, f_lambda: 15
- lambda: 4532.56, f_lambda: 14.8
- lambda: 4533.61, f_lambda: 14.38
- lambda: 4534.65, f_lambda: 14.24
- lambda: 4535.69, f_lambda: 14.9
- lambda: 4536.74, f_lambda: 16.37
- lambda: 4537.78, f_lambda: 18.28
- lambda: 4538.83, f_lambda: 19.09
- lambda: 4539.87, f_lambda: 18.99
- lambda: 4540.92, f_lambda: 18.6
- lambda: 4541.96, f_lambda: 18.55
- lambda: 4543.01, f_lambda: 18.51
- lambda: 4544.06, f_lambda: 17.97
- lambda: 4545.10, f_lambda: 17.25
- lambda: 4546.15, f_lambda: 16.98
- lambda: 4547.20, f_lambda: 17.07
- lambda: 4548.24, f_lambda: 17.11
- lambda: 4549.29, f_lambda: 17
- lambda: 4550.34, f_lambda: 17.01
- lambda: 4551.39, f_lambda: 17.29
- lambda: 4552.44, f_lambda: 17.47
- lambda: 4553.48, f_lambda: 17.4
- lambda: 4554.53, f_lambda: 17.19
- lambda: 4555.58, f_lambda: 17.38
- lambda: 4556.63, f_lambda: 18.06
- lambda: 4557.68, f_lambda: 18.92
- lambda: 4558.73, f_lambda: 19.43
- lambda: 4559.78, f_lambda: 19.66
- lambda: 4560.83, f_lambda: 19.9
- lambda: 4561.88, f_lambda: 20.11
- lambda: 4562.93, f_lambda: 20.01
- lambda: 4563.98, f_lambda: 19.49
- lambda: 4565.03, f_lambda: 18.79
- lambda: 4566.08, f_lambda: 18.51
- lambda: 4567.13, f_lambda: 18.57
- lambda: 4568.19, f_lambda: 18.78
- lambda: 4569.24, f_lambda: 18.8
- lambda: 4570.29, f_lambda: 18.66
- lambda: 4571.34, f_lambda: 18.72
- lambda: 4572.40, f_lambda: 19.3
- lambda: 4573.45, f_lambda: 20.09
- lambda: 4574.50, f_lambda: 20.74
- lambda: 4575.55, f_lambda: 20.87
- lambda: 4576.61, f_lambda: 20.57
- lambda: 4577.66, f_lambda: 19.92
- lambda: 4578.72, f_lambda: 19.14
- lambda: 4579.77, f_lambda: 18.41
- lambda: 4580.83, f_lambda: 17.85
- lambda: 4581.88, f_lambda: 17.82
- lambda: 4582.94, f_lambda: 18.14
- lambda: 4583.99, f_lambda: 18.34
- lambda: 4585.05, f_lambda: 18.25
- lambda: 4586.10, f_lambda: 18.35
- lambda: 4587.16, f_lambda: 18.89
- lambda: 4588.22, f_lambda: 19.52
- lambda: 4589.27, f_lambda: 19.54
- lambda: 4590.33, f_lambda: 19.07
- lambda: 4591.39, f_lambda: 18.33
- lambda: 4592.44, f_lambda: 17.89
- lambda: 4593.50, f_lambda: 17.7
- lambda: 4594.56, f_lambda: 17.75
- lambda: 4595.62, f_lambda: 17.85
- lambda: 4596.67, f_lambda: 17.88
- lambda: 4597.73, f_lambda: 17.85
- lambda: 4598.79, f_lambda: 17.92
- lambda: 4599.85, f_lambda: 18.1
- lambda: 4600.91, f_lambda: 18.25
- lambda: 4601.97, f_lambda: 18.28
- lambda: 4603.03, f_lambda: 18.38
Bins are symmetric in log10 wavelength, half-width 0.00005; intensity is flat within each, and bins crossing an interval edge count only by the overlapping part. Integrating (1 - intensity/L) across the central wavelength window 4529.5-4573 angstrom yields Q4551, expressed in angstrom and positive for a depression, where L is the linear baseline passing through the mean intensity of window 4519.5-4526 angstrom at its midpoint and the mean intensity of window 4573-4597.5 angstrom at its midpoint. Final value 0.8 angstrom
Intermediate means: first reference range 17.4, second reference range 18.8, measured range 17.8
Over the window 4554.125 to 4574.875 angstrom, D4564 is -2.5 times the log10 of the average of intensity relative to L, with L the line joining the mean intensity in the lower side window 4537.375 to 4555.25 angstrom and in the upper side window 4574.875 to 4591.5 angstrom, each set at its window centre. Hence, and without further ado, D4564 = -0.04 mag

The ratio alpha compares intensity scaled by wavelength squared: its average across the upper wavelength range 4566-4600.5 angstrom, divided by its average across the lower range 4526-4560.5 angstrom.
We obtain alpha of 1.12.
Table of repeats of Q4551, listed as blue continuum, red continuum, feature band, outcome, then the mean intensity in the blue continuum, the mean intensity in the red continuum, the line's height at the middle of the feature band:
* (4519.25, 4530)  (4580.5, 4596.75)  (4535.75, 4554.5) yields -0.7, 16.4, 18.4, 17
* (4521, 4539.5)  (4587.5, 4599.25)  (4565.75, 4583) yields -1.5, 15.9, 18.3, 17.6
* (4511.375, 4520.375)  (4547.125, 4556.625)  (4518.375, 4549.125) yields 2.2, 18.7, 17.3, 18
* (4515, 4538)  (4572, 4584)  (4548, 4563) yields -0.1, 16.4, 19.3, 18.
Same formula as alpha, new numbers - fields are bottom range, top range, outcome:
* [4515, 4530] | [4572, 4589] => 1.16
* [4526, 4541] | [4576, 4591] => 1.22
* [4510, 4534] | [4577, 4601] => 1.11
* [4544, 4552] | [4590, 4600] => 1.07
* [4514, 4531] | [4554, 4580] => 1.15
